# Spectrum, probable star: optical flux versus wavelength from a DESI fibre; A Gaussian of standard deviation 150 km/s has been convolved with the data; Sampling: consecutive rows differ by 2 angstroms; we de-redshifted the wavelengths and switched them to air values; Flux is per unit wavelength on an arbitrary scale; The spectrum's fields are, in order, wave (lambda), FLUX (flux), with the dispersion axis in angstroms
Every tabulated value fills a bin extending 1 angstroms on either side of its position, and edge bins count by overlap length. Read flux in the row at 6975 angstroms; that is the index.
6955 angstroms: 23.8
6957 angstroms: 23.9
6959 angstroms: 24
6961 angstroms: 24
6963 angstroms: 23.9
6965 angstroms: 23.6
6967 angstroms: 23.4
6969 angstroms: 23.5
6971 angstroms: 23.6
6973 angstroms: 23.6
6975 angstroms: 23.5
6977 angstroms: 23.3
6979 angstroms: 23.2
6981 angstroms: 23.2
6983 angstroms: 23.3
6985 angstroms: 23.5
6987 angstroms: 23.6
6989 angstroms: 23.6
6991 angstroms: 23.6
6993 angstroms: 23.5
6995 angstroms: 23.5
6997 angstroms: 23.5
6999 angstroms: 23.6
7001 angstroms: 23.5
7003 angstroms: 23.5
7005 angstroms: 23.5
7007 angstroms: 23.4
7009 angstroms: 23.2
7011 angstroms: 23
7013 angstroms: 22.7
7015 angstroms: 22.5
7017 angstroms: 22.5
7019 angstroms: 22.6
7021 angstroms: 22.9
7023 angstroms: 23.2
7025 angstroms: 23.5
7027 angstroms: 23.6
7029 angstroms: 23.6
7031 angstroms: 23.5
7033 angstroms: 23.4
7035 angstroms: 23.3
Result 23.5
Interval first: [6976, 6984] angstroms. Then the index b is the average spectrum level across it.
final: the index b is 23.2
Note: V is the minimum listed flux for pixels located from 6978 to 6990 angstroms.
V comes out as 23.2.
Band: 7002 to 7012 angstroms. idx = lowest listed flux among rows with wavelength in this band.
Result 23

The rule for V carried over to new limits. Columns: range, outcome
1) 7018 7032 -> 22.6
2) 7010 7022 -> 22.5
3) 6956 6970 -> 23.4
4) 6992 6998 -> 23.5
